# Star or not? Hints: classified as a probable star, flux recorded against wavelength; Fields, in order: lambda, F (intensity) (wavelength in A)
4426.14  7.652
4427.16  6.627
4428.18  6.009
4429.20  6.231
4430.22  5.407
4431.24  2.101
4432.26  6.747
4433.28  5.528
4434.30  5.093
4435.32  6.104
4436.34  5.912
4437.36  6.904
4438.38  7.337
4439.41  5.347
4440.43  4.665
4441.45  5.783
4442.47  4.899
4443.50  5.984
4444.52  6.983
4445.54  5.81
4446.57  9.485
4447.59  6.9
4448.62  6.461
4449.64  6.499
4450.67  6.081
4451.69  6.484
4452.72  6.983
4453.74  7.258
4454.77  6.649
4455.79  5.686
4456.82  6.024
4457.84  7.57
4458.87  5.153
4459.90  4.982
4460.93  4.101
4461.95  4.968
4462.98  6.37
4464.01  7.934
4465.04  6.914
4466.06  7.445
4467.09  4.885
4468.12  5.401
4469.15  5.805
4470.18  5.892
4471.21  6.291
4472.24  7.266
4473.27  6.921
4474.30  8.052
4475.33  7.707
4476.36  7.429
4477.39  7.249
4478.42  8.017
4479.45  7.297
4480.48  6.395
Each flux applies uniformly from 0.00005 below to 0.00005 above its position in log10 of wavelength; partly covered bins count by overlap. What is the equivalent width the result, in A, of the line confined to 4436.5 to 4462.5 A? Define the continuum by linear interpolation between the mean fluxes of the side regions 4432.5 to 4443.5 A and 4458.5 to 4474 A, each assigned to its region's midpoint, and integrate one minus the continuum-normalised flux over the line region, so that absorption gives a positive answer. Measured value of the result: -1.3 A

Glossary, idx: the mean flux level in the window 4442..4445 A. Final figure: 5.95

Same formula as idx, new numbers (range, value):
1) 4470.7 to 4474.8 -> 7.13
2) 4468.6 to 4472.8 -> 6.31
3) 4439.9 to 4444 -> 5.33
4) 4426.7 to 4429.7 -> 6.28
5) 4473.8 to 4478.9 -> 7.69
